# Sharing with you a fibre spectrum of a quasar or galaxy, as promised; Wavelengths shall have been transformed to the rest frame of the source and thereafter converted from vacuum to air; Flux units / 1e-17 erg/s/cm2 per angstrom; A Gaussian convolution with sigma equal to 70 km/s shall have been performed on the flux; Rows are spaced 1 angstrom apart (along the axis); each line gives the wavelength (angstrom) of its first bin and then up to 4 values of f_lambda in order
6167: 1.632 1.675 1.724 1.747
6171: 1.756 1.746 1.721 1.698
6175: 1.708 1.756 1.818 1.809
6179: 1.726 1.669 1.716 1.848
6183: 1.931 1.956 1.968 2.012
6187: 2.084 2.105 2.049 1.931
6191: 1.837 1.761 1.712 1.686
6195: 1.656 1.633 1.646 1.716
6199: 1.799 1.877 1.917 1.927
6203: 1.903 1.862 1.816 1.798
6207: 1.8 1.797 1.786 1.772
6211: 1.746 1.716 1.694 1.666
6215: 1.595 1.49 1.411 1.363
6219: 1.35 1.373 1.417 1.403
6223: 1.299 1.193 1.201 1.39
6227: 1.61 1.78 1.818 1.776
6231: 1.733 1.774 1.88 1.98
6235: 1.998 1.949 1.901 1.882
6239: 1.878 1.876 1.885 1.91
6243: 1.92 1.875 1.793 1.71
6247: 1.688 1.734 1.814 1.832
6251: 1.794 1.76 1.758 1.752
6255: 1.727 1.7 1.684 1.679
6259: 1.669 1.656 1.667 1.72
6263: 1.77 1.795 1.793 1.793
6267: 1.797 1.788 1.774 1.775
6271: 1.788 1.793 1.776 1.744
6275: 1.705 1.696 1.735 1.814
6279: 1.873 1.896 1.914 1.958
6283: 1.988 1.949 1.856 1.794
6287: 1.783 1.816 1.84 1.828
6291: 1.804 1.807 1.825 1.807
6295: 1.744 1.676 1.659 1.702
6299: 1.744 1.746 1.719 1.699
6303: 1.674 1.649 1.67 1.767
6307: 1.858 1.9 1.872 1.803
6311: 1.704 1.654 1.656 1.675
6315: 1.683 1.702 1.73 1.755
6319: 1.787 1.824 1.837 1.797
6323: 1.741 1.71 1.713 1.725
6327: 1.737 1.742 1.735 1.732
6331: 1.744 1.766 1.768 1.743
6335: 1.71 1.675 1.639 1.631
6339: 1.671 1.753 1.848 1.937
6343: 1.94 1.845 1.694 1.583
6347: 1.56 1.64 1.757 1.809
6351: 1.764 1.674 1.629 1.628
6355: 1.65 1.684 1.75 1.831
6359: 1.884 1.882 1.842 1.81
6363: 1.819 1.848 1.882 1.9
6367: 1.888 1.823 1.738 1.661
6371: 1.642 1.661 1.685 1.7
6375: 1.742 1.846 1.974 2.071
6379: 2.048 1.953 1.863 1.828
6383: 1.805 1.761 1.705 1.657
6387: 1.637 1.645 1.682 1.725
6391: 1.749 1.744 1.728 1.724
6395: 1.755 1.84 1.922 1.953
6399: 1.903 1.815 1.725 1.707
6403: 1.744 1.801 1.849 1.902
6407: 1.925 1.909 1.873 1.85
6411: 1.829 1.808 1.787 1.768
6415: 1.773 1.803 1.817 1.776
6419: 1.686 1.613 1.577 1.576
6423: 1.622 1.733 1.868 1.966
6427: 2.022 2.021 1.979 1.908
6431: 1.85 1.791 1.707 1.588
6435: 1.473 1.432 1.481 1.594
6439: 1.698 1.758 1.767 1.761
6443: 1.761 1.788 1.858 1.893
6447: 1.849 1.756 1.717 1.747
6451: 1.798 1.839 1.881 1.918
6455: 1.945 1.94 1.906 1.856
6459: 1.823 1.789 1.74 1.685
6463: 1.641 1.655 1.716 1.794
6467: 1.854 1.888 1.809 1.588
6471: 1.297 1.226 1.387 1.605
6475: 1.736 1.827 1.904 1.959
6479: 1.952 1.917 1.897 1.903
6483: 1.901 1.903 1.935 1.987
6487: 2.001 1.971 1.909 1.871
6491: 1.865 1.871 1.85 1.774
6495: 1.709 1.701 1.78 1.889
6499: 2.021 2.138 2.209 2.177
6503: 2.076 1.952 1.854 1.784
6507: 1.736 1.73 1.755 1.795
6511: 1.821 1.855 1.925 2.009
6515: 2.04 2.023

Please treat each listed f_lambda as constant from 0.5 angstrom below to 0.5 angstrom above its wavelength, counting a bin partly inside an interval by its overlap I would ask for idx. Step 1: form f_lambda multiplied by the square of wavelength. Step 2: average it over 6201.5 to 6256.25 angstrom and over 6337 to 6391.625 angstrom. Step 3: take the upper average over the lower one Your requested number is 1.08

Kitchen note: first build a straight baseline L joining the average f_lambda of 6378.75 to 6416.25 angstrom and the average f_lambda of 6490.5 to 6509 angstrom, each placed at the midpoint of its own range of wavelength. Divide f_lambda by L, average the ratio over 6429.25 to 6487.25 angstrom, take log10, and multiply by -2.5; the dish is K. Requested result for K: 0.052 mag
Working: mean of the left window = 1.8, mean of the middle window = 1.77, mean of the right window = 1.89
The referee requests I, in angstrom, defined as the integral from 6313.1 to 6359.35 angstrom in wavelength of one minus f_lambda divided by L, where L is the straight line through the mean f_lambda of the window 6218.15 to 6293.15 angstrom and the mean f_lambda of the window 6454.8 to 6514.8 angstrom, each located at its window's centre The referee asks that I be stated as 1.2 angstrom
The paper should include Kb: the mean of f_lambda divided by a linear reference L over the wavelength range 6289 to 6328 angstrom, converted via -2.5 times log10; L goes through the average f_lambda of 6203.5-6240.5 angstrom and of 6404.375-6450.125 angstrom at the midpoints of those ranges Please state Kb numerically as -0.02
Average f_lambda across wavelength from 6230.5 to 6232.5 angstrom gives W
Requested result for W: 1.75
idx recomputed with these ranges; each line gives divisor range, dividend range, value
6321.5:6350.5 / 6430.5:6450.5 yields 1.02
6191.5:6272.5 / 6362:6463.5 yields 1.10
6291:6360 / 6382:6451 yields 1.05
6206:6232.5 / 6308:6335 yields 1.14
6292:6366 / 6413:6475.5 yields 1.03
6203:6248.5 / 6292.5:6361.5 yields 1.06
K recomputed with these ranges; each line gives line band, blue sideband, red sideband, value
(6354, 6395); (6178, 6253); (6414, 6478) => -0.02 mag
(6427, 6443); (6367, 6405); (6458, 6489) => 0.03 mag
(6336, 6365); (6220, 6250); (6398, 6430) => 0.02 mag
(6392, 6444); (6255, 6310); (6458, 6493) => 0.01 mag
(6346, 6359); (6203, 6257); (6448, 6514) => 0.04 mag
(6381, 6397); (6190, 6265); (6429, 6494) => 0.01 mag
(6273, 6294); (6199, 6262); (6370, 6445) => -0.06 mag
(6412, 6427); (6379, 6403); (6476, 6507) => 0.04 mag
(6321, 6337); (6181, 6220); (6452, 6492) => 0.03 mag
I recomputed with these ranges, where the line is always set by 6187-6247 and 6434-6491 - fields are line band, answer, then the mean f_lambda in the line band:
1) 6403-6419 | -0.5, 1.82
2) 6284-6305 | -0.2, 1.76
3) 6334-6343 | 0.0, 1.75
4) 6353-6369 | -0.4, 1.8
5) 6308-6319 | 0.1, 1.73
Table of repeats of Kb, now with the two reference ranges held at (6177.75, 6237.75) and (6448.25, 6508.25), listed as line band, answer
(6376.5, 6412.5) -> -0.01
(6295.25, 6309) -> 0.02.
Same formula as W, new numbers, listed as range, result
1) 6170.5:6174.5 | 1.73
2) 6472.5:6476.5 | 1.64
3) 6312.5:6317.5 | 1.69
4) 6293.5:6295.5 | 1.78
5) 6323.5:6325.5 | 1.71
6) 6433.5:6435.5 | 1.53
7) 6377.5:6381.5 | 1.98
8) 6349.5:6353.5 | 1.72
